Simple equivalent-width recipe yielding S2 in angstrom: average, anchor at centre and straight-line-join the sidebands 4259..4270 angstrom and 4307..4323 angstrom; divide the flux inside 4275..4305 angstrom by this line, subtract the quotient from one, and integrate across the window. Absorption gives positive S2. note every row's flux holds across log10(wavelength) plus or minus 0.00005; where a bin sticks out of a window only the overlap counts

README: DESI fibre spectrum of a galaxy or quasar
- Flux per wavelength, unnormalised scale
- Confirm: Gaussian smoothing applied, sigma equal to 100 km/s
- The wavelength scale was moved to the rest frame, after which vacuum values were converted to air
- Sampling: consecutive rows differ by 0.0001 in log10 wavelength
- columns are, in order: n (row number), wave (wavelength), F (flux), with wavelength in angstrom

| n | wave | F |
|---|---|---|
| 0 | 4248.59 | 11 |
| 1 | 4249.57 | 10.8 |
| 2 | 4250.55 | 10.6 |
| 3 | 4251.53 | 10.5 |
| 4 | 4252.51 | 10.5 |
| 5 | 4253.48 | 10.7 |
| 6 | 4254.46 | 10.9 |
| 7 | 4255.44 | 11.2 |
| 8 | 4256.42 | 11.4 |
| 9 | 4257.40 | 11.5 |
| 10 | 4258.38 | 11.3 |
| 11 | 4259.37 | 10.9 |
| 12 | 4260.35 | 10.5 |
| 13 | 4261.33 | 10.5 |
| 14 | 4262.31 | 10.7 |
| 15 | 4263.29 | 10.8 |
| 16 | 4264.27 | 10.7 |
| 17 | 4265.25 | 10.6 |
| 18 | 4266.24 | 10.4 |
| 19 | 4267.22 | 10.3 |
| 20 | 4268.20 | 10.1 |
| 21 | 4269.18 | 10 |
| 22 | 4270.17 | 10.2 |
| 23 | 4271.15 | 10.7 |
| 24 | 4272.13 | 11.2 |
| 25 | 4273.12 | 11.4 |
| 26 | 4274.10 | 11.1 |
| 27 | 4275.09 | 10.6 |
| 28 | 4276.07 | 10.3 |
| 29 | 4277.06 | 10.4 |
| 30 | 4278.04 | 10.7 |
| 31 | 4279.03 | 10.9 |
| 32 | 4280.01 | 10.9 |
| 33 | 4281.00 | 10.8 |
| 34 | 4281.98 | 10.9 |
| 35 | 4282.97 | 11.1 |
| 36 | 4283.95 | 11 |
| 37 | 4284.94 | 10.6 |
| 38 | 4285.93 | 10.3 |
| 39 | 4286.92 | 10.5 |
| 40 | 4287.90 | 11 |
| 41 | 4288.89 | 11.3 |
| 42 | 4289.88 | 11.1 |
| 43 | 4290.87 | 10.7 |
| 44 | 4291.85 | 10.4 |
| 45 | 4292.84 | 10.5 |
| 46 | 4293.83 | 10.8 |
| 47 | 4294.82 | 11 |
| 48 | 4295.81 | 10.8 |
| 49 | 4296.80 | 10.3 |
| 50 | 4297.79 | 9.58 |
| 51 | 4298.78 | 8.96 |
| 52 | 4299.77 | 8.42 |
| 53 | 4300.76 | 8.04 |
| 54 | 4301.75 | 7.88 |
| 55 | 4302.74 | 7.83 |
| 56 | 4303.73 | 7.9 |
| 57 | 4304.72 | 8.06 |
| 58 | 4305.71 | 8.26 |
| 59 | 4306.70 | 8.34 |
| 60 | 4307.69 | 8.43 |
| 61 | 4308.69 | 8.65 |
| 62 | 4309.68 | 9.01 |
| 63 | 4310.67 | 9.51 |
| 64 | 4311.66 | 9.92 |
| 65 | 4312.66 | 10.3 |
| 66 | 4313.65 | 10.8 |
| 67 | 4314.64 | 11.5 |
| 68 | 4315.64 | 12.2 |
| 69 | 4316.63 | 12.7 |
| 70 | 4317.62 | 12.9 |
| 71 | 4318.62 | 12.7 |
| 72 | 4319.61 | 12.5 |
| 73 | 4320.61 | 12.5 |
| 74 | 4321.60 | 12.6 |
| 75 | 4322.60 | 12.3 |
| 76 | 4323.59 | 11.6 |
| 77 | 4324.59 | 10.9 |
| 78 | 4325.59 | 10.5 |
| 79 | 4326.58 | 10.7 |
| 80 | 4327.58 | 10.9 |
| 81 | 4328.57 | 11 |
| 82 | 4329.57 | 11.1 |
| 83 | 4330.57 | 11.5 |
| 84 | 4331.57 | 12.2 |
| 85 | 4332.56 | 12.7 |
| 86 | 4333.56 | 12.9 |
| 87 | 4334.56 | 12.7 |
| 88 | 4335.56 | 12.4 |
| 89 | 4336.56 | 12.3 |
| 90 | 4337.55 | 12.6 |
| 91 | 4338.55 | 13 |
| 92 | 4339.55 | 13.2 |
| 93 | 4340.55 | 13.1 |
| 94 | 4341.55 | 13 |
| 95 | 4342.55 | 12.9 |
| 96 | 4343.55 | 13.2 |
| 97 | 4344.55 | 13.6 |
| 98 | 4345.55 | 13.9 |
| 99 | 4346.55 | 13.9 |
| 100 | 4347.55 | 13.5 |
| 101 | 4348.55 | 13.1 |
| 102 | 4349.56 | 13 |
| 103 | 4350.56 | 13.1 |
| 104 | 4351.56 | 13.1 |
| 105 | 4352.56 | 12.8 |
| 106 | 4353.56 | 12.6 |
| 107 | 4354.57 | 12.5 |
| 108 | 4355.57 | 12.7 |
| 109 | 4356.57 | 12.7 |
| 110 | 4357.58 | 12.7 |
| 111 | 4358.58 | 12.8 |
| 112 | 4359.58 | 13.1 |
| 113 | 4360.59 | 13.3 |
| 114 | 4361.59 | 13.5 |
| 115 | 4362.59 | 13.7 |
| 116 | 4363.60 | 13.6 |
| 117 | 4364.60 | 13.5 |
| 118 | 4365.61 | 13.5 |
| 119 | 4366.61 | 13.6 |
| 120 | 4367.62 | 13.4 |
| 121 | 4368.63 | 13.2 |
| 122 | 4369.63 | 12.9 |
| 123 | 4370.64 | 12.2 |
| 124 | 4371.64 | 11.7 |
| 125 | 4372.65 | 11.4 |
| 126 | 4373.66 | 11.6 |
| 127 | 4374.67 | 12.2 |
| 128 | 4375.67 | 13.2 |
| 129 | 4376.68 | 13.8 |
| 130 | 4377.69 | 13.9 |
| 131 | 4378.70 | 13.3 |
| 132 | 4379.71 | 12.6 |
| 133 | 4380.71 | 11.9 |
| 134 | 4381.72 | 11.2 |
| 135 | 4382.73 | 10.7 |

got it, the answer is 1.87 angstrom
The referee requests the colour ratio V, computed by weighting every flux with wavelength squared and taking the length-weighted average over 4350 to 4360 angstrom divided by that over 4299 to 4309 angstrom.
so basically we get 1.60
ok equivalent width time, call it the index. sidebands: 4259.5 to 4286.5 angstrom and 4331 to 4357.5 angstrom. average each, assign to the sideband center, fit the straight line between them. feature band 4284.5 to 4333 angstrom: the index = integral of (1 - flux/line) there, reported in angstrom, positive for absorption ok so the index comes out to 5.4 angstrom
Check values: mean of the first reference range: 10.7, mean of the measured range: 10.5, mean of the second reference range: 12.9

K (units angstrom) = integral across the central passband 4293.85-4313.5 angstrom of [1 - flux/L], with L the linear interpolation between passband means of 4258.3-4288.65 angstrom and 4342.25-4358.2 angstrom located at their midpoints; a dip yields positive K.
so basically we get 4.3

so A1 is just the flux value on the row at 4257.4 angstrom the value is 11.5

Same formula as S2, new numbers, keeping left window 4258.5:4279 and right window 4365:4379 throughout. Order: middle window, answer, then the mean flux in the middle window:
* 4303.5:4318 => 2.0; 9.92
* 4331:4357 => -1.5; 12.9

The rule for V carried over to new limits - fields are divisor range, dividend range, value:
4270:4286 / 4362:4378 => 1.25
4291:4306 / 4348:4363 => 1.43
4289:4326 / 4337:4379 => 1.30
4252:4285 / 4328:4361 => 1.23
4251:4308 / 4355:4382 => 1.30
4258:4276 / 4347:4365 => 1.28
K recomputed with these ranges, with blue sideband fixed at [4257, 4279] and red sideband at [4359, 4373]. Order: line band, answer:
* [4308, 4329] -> 1.25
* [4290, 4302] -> 1.57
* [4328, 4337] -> 0.13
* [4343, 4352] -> -0.55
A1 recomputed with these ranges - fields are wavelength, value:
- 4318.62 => 12.7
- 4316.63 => 12.7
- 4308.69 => 8.65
